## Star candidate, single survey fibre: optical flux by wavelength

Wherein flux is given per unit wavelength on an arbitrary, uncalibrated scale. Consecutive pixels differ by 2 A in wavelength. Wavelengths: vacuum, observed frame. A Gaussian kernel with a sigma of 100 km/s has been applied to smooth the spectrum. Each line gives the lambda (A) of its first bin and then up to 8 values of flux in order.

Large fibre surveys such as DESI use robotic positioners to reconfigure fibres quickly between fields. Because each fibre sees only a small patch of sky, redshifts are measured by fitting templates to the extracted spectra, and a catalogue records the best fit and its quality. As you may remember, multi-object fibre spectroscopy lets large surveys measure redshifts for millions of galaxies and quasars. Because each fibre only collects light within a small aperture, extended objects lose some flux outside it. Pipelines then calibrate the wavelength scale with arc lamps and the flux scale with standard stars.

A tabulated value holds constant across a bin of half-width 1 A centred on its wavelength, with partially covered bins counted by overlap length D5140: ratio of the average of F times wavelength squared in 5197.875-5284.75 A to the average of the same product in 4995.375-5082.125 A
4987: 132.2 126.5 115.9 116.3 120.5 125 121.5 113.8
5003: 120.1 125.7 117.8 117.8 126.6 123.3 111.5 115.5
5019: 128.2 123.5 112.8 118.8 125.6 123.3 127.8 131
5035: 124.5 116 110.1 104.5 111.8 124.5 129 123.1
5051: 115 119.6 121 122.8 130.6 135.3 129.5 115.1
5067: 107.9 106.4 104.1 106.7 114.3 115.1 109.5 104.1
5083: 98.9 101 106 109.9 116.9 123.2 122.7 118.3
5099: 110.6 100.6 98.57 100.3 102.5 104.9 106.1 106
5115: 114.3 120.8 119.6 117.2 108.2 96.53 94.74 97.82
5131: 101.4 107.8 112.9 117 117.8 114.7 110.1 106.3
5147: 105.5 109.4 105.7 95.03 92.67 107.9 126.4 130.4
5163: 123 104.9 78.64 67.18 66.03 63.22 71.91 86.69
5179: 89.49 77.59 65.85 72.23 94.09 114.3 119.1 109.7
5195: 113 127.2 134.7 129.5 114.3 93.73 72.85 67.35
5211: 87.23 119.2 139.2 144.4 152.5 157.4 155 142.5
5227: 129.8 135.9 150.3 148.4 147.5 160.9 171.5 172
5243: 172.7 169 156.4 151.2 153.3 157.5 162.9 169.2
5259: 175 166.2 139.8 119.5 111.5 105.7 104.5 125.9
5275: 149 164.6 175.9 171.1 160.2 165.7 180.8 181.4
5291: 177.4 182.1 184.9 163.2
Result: 1.29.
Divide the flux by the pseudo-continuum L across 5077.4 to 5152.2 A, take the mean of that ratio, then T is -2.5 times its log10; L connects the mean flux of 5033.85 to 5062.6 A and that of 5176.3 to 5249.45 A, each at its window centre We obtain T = 0.13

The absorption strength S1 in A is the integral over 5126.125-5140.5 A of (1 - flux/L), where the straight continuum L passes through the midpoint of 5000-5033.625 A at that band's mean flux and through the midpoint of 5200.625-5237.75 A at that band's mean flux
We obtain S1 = 2.1 A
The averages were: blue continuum 121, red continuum 129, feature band 107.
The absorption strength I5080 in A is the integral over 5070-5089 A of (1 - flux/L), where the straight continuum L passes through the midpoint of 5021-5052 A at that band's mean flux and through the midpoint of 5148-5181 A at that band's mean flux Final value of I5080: 0.8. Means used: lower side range 120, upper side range 94.4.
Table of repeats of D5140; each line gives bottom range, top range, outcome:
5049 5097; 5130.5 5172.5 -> 0.94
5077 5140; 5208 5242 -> 1.35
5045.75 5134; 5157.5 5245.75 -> 1.10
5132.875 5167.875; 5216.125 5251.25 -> 1.45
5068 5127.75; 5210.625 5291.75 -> 1.48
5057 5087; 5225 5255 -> 1.47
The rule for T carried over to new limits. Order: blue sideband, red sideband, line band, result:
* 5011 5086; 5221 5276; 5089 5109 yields 0.140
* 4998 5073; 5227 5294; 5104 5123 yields 0.198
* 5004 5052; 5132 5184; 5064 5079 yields 0.029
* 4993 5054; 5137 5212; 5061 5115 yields 0.015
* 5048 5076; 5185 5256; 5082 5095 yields 0.097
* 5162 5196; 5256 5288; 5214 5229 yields -0.239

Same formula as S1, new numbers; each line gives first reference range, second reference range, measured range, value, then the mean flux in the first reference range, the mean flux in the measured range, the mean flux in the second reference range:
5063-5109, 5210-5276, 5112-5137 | 2.02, 109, 108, 146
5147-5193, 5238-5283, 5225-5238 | -1.12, 94.3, 145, 152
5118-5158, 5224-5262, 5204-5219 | 3.79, 107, 107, 157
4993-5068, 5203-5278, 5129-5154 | 4.36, 121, 108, 140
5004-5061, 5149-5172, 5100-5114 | 0.80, 121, 103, 100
